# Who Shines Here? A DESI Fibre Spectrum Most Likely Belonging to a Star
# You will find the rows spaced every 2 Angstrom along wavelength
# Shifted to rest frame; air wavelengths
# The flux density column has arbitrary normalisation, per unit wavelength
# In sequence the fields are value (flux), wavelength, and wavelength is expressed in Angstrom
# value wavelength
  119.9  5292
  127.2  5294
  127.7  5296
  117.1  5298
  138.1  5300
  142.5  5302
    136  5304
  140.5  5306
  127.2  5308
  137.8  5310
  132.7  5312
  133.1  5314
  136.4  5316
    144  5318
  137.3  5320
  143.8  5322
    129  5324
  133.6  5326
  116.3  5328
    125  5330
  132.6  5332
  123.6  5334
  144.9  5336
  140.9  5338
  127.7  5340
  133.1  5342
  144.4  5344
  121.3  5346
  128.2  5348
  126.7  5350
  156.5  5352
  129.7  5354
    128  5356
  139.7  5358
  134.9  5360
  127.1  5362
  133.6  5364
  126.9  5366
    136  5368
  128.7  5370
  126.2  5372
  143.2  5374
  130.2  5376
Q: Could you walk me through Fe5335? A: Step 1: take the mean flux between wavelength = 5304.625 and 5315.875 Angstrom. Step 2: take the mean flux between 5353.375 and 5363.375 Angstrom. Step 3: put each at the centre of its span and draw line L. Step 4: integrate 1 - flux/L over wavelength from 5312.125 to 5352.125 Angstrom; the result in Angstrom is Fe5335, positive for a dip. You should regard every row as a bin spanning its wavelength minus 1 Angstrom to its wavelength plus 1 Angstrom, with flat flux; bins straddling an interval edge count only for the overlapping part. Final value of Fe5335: 0.0 Angstrom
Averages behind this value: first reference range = 134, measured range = 133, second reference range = 132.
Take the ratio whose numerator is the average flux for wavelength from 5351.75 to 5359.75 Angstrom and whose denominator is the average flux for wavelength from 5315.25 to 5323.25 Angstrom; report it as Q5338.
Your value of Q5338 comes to 0.97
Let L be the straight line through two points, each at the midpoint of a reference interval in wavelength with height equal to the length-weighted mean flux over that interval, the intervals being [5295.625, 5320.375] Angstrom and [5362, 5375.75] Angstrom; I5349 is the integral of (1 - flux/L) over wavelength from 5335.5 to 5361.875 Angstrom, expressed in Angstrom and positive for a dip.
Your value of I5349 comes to -0.3 Angstrom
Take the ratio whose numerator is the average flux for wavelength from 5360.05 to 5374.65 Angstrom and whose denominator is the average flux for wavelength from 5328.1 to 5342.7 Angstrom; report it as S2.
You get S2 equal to 1.00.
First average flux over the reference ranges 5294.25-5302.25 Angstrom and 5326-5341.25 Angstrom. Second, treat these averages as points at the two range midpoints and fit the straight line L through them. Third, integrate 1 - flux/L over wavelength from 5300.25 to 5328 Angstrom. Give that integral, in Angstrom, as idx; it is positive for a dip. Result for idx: -1.2 Angstrom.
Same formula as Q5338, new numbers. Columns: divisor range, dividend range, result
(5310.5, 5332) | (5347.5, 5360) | 1.01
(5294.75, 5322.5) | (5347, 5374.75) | 0.99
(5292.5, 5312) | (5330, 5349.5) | 1.00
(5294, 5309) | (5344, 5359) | 1.01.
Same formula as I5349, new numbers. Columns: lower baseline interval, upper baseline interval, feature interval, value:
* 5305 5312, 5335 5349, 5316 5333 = 0.2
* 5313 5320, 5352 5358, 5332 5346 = 0.2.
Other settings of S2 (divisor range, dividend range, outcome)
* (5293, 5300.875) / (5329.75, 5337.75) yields 1.04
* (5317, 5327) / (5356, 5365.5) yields 0.97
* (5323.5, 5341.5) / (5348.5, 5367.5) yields 1.02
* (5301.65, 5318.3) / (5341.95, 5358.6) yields 0.98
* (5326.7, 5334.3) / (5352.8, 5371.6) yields 1.06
